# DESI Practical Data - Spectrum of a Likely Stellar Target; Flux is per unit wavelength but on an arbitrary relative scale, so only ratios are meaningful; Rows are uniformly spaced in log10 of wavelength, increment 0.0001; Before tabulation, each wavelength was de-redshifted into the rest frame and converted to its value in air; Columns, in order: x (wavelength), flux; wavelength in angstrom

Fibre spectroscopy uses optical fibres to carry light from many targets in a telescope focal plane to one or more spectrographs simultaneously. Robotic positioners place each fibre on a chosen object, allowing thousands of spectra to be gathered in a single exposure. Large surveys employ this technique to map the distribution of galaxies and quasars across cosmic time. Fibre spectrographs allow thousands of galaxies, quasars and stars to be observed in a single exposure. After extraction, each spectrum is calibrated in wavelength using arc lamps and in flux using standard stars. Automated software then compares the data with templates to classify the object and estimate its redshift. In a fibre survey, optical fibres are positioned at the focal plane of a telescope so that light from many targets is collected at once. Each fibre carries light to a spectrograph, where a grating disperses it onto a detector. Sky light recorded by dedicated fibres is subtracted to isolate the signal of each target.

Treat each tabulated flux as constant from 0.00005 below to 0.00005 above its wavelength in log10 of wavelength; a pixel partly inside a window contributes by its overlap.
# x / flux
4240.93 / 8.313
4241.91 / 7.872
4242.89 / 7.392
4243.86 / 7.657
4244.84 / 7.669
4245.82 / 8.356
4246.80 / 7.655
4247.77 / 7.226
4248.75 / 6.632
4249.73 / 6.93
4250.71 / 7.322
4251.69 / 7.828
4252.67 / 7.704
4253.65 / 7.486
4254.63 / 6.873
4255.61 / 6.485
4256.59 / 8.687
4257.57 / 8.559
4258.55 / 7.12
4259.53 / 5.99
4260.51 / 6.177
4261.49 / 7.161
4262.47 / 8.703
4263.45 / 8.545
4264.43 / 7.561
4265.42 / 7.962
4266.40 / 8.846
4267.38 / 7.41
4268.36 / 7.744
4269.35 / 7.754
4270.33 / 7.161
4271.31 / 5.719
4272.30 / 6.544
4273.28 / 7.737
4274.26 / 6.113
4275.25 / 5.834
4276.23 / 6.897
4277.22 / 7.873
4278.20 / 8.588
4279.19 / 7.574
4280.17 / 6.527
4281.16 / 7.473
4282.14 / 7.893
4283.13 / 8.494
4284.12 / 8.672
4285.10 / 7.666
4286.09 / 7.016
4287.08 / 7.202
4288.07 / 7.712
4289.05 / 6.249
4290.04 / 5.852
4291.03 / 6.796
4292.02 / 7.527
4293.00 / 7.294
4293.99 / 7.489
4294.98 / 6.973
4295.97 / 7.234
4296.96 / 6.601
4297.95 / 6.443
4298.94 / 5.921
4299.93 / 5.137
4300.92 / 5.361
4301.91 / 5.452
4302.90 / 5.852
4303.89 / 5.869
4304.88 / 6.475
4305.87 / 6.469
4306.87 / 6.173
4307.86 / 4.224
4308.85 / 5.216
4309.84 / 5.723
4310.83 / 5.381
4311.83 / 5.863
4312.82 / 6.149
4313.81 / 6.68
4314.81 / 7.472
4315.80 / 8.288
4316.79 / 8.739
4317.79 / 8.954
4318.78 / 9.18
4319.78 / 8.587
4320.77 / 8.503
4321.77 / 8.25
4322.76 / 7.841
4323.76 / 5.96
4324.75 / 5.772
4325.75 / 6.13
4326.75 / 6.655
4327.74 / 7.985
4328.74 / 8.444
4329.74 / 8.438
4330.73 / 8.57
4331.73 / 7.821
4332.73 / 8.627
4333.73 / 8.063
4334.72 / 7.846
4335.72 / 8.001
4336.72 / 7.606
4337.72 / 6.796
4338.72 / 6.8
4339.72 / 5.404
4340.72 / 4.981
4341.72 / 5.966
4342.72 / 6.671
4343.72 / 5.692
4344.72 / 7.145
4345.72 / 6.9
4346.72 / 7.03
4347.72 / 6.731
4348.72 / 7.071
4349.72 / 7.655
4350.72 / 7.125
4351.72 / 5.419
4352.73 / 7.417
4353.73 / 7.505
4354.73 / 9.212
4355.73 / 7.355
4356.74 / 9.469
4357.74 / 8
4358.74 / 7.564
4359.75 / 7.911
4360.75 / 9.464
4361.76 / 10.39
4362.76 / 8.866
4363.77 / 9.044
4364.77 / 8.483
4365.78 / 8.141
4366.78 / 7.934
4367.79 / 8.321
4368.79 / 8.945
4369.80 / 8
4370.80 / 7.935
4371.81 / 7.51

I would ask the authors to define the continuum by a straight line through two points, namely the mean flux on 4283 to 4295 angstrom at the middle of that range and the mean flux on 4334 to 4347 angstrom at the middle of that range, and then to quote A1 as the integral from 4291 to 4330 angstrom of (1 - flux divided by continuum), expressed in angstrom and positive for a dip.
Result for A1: 1.1 angstrom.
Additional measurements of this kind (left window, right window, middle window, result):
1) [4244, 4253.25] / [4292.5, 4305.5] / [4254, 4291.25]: -2.3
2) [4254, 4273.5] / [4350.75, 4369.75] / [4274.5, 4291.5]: 0.7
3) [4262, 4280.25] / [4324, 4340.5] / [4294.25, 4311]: 3.3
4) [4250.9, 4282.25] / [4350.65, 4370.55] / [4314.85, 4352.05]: 3.0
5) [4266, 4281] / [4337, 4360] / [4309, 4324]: -0.6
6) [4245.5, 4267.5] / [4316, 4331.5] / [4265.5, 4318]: 5.7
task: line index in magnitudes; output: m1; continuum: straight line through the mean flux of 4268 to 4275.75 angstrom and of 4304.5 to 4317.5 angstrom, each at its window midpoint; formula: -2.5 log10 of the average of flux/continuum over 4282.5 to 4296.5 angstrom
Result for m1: -0.10 mag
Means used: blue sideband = 6.81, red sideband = 6.41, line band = 7.3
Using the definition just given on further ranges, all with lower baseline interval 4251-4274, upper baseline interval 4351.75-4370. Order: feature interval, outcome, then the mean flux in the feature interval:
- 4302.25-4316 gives 0.28 mag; 6.08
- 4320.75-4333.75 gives 0.06 mag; 7.6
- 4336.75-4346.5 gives 0.28 mag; 6.35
